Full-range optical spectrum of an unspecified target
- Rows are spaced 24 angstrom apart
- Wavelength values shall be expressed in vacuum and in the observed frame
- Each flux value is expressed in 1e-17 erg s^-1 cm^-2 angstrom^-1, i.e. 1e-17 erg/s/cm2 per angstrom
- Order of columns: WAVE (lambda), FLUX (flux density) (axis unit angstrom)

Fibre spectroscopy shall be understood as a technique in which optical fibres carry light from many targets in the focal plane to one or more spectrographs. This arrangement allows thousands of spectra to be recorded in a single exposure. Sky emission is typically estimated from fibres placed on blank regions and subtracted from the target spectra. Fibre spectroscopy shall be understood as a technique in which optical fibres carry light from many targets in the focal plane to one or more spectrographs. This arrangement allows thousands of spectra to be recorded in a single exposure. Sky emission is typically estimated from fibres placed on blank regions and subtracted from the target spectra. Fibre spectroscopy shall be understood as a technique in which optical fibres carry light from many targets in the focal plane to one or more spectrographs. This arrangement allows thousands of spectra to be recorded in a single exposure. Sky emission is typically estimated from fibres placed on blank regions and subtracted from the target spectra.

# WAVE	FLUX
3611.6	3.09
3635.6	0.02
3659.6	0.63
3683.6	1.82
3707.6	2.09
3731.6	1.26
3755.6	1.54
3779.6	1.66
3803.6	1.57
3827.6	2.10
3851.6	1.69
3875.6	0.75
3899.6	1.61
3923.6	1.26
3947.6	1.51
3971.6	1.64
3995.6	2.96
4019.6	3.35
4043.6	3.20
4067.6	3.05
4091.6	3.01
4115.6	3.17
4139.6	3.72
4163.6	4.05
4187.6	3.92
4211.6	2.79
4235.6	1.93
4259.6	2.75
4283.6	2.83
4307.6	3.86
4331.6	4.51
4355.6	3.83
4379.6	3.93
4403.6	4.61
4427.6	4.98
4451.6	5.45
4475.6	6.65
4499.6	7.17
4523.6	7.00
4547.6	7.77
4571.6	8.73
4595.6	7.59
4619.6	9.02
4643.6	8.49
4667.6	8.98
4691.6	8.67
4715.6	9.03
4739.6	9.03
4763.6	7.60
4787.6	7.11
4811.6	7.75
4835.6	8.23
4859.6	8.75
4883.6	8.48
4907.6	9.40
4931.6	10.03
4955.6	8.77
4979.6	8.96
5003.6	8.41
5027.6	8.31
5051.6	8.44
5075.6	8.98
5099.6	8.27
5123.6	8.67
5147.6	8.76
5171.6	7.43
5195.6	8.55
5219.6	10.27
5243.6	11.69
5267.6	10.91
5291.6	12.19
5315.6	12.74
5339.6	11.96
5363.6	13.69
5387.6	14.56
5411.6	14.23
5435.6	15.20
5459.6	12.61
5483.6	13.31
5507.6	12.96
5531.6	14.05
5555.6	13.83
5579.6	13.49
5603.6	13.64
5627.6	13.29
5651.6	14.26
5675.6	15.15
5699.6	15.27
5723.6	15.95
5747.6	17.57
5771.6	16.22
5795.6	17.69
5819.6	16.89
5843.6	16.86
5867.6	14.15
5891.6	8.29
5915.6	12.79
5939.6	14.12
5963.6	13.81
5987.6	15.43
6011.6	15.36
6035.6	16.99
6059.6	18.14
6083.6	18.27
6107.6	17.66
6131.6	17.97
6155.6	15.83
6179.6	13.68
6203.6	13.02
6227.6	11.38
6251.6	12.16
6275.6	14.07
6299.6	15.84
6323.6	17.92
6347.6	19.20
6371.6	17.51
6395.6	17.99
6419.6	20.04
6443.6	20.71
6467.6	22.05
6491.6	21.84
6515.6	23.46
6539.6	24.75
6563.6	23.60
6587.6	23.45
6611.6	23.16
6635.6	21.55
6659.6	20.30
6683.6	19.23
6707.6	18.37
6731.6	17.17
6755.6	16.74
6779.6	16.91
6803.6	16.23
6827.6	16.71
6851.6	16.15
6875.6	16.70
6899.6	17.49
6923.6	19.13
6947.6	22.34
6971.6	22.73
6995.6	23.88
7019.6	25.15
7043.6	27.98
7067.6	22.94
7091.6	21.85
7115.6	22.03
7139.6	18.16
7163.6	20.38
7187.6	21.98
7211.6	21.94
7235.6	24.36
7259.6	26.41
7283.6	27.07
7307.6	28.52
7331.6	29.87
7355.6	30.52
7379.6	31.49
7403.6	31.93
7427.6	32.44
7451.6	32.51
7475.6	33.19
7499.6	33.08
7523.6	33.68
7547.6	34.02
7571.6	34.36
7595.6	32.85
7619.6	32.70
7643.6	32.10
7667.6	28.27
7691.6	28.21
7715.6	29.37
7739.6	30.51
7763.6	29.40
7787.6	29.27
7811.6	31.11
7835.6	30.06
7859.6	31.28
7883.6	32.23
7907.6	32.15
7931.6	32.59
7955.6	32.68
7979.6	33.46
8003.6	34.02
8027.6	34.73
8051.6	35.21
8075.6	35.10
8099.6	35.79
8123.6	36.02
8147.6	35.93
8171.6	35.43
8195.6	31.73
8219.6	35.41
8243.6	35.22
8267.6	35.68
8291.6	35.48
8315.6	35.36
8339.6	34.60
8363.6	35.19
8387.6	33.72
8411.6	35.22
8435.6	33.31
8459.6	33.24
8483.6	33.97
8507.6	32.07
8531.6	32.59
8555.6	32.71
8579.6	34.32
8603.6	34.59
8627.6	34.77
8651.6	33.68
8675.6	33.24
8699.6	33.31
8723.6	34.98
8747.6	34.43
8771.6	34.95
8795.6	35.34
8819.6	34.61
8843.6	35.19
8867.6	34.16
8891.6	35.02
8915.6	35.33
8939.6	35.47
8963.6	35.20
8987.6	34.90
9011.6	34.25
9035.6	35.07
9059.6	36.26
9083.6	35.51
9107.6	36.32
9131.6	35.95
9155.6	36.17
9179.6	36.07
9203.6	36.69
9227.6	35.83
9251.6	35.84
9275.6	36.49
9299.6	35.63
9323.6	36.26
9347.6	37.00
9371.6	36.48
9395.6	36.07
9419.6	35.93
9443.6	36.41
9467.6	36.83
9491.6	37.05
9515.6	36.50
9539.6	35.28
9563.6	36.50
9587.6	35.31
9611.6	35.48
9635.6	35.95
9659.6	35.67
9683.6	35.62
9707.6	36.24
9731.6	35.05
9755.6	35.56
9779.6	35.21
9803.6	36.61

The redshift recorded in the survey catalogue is 0.000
